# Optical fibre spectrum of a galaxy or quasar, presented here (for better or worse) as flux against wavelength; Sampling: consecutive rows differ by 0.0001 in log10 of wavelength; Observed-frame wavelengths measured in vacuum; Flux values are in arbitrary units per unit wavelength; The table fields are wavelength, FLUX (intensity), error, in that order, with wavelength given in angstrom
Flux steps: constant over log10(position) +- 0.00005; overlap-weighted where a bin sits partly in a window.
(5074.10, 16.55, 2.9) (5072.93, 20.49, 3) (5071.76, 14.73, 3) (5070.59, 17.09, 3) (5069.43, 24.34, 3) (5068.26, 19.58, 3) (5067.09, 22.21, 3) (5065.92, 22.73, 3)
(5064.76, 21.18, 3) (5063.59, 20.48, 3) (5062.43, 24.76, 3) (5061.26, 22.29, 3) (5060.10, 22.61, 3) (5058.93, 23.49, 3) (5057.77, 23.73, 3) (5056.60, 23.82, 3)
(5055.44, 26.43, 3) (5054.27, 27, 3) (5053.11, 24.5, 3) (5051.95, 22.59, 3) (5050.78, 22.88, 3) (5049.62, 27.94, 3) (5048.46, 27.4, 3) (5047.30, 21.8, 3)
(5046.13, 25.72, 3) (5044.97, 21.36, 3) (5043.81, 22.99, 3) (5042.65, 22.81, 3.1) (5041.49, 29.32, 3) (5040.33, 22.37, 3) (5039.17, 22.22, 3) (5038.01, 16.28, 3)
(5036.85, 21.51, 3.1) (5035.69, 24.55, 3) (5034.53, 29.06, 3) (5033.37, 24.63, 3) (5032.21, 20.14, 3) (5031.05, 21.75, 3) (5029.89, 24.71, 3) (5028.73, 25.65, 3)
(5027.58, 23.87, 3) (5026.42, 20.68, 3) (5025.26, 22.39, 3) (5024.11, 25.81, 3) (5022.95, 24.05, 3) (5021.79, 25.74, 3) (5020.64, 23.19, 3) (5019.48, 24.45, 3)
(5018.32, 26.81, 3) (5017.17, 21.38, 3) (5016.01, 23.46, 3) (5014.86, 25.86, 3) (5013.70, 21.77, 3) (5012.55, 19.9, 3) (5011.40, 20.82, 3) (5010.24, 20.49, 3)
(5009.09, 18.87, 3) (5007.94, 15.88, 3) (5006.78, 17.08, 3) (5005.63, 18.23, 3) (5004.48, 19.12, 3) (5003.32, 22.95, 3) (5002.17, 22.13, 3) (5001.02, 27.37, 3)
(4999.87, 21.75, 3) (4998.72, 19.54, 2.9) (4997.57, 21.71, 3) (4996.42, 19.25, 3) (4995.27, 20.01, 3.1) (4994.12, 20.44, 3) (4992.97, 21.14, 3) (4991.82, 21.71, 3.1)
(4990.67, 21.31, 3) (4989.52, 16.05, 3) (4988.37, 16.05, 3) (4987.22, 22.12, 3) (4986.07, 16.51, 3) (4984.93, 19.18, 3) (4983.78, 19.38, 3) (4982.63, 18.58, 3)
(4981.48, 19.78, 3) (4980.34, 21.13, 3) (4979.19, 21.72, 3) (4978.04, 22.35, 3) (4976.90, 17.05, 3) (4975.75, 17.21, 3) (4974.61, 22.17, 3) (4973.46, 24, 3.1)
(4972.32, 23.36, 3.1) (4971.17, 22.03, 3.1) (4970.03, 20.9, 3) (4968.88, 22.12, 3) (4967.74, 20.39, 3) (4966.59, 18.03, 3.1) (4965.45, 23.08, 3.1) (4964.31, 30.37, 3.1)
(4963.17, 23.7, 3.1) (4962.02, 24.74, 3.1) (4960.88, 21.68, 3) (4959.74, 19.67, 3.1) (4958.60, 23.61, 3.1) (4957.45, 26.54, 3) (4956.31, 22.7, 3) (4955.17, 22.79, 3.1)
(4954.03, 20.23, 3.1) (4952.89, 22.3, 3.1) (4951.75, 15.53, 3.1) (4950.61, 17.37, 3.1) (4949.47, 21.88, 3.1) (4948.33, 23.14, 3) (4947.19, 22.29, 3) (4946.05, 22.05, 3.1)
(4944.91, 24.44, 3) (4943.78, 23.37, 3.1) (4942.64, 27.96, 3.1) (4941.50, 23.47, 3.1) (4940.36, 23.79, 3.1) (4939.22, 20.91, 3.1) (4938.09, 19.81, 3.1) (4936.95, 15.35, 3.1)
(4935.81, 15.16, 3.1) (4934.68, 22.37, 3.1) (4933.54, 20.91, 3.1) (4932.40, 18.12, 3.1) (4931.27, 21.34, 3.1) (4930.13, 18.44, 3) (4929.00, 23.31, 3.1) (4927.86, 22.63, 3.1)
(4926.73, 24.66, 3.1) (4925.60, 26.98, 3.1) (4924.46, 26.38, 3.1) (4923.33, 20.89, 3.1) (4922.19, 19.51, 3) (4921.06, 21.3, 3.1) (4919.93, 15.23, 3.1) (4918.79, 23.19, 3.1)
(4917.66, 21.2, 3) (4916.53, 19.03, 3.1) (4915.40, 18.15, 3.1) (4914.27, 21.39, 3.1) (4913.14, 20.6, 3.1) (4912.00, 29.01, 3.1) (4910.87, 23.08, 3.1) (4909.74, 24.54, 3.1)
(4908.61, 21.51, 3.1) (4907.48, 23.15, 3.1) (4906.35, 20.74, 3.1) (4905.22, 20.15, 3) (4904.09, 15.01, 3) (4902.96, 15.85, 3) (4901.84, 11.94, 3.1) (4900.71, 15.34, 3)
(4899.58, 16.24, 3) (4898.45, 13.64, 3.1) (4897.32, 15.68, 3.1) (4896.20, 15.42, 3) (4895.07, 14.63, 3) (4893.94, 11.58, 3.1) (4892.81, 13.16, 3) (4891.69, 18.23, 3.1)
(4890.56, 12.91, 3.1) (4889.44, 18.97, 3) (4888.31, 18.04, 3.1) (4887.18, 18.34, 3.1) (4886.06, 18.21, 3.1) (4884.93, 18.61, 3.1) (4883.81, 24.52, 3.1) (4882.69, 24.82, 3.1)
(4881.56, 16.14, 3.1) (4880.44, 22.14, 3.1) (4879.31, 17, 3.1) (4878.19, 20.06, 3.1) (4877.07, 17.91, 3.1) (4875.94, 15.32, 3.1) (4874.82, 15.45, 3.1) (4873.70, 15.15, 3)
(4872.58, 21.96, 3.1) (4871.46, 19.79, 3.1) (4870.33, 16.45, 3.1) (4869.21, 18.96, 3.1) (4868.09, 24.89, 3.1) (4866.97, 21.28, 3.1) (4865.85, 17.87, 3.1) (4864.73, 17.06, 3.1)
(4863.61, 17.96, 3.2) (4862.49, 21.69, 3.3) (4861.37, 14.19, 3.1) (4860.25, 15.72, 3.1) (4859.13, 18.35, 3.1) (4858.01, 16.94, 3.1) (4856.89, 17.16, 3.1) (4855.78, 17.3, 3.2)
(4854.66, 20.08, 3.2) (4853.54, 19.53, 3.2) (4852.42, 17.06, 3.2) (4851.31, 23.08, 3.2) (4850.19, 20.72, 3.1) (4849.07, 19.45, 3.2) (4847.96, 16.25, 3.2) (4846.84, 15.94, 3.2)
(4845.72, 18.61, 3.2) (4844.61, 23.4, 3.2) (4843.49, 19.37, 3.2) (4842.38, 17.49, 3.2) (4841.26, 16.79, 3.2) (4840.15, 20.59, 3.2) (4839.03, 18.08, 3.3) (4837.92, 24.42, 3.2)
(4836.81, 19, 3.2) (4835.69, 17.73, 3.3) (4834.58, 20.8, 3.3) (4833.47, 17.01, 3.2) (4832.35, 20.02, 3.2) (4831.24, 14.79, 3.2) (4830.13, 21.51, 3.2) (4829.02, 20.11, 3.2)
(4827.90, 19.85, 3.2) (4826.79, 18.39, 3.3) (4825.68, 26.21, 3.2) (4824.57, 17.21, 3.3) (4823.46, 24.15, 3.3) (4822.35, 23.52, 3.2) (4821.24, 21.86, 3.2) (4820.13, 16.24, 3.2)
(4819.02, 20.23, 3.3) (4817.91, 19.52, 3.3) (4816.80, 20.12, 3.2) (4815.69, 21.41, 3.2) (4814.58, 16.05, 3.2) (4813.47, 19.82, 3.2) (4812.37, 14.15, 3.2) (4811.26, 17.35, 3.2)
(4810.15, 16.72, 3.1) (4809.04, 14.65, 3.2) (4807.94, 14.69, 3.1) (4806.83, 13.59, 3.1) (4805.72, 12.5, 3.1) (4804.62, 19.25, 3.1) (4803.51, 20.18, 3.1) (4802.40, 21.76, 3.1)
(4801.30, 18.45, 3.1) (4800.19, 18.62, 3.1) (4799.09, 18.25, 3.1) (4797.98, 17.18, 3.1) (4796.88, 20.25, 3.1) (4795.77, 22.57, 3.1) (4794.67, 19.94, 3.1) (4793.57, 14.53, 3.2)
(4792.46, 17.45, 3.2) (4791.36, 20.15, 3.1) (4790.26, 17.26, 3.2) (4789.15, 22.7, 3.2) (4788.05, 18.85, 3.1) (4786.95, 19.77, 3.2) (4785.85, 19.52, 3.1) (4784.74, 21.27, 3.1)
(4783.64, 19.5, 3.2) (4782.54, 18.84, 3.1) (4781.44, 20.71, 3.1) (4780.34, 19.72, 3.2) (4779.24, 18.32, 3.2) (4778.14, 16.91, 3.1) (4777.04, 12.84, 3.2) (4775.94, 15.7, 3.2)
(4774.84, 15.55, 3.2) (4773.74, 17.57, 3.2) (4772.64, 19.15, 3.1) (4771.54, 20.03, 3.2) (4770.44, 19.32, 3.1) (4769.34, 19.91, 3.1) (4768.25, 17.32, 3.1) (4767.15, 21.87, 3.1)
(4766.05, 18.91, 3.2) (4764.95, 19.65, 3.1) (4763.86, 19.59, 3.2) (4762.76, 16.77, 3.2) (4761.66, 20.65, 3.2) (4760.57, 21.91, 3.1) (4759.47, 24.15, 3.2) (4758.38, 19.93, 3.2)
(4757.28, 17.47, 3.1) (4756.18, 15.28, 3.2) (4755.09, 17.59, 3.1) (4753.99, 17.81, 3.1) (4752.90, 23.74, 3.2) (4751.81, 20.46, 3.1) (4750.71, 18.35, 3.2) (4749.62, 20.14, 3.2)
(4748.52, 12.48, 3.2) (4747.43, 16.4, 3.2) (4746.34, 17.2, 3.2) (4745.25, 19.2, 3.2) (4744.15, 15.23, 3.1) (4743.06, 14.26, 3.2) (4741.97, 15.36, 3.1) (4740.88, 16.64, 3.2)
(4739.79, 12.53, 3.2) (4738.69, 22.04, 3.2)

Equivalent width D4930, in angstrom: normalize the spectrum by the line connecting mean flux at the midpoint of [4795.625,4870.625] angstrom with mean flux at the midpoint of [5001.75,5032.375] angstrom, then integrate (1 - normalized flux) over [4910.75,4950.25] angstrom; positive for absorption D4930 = -2.15 angstrom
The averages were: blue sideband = 18.8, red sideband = 22.1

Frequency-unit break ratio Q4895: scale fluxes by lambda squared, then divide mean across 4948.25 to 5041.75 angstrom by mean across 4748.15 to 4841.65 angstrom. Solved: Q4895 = 1.25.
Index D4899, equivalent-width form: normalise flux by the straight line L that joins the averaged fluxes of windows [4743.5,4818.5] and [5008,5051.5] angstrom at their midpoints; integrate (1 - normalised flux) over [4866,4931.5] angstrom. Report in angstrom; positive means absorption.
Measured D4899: 4.6 angstrom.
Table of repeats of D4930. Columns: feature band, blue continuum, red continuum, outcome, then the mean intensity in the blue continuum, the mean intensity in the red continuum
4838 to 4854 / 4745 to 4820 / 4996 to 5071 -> 0.33 angstrom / 18.5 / 22.8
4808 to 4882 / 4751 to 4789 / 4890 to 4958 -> 2.76 angstrom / 19.1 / 20.2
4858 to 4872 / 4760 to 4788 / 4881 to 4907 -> -1.00 angstrom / 18.9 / 16.9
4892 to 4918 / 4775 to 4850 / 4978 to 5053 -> 2.56 angstrom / 18.8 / 22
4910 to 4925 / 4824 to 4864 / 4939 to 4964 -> -0.06 angstrom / 19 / 22.6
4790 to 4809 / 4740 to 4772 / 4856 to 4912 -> 0.42 angstrom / 18.5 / 18.1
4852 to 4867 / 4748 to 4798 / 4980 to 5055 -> 1.61 angstrom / 18.9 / 22.1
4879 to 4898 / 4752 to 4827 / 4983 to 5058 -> 2.62 angstrom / 18.9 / 22.3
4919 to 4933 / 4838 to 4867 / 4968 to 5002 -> -1.37 angstrom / 18.6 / 20.6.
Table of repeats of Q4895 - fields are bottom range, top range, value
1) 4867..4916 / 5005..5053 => 1.31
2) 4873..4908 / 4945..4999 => 1.26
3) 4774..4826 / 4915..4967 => 1.24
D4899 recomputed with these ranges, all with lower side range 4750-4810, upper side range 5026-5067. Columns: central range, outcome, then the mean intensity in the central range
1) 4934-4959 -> 0.1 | 21.7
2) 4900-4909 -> 1.3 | 17.9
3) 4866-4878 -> 1.0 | 18.7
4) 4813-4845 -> -0.4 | 19.8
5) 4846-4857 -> 0.7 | 18.7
